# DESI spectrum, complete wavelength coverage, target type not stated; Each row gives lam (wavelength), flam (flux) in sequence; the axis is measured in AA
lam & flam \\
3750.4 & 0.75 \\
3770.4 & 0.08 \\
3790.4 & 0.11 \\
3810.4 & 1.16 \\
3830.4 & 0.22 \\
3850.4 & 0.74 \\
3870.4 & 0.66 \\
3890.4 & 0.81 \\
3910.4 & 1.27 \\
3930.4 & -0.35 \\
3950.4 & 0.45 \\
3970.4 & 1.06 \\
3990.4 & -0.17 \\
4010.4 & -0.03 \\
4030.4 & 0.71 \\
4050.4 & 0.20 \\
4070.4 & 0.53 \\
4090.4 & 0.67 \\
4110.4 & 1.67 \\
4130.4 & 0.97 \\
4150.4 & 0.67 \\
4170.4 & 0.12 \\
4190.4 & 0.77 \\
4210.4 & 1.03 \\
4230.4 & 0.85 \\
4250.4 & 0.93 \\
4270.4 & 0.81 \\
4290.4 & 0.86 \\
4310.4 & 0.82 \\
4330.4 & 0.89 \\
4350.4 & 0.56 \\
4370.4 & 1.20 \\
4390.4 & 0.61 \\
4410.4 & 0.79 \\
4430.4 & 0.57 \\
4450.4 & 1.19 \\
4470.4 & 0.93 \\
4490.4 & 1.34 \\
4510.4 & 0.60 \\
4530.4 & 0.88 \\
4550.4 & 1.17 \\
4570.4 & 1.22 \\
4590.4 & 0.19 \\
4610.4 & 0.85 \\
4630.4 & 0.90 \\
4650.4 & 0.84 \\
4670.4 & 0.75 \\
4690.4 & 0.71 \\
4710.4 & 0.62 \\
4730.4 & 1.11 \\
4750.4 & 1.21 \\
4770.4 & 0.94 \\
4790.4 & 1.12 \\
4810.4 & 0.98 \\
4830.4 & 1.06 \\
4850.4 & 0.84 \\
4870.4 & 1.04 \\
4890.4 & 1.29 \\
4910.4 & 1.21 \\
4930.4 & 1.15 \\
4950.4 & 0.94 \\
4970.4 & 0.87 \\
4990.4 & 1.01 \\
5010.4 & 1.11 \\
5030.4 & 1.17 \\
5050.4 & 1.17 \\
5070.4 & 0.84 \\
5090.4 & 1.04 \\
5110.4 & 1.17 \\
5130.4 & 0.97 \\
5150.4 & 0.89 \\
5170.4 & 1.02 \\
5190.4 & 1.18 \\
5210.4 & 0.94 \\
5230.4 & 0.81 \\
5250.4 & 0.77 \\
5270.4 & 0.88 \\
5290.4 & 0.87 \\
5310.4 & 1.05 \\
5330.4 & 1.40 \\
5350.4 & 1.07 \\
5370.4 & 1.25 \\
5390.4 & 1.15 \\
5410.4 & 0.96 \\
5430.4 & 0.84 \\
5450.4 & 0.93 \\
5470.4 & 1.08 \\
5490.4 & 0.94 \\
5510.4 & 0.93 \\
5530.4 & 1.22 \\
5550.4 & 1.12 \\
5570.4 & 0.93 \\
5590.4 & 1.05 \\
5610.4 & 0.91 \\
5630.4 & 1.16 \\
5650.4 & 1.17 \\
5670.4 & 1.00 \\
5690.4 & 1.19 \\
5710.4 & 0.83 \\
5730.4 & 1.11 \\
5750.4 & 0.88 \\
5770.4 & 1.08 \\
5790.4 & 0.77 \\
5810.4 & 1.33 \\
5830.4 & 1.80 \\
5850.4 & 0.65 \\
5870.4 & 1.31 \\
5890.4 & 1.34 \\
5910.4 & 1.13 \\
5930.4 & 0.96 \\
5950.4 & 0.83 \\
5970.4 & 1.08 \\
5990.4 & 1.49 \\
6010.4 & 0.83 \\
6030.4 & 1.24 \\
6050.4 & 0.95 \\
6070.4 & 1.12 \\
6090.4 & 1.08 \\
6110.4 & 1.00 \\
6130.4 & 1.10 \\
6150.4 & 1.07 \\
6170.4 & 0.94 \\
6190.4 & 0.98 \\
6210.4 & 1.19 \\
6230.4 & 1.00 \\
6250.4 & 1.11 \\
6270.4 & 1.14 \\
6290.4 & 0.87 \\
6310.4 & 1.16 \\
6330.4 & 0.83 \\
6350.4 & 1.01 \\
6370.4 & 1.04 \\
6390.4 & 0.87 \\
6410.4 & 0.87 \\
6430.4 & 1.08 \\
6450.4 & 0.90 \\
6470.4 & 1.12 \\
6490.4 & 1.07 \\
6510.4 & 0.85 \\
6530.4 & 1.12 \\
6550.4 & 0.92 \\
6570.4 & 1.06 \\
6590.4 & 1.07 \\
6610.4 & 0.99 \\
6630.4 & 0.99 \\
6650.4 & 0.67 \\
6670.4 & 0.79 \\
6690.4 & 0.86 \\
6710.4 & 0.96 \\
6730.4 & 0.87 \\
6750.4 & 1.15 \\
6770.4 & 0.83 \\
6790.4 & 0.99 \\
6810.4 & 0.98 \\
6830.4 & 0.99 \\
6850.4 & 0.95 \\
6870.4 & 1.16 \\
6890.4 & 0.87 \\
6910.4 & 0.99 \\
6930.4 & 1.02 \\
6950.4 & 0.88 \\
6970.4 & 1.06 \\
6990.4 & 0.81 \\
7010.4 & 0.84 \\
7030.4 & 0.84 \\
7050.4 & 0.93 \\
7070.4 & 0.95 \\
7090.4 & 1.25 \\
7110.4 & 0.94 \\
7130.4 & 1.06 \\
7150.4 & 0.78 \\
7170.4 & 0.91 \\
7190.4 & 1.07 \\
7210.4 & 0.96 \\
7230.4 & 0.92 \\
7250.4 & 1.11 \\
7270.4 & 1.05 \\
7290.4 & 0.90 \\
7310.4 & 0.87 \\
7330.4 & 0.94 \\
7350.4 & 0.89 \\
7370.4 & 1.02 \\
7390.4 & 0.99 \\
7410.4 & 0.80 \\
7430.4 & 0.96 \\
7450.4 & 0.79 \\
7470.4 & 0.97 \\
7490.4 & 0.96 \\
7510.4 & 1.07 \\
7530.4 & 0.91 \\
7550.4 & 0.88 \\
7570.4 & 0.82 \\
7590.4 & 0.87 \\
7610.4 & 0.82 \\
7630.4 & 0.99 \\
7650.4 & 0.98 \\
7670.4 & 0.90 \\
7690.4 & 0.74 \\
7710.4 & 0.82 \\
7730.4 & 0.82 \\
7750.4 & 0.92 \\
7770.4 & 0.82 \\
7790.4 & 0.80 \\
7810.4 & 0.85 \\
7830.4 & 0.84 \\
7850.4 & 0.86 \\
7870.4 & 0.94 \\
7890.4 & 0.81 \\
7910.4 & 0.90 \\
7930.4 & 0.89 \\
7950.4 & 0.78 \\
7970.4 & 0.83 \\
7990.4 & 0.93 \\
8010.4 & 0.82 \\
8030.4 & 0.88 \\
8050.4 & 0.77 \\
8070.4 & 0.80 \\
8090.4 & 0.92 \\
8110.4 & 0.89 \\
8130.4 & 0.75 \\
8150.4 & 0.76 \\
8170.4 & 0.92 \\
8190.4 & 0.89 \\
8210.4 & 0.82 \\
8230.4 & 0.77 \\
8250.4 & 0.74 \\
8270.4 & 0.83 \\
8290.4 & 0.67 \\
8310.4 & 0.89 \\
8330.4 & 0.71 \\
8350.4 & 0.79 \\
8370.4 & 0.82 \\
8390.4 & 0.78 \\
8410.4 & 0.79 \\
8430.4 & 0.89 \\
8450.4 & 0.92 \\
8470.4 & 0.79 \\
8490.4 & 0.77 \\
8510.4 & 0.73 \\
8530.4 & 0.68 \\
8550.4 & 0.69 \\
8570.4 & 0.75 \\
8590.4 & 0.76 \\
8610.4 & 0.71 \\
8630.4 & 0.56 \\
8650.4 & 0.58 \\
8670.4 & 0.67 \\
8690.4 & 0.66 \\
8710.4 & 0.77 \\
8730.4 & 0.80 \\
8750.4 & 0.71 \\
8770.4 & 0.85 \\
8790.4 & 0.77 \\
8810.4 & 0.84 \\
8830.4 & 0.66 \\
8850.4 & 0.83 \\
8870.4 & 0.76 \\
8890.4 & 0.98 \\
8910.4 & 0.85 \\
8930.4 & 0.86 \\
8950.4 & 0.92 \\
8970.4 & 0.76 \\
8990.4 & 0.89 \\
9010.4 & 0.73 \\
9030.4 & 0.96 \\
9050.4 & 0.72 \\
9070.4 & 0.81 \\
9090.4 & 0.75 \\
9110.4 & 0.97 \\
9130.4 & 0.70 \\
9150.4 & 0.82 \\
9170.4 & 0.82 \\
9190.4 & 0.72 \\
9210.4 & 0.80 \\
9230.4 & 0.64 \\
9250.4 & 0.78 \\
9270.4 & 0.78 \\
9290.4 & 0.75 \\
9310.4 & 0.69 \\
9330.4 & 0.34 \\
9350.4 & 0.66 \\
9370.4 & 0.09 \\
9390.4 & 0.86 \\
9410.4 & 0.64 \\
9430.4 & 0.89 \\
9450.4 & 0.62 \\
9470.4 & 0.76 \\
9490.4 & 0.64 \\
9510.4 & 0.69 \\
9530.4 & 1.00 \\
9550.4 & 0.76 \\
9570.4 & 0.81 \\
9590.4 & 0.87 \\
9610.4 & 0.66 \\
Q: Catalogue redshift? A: 0.081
